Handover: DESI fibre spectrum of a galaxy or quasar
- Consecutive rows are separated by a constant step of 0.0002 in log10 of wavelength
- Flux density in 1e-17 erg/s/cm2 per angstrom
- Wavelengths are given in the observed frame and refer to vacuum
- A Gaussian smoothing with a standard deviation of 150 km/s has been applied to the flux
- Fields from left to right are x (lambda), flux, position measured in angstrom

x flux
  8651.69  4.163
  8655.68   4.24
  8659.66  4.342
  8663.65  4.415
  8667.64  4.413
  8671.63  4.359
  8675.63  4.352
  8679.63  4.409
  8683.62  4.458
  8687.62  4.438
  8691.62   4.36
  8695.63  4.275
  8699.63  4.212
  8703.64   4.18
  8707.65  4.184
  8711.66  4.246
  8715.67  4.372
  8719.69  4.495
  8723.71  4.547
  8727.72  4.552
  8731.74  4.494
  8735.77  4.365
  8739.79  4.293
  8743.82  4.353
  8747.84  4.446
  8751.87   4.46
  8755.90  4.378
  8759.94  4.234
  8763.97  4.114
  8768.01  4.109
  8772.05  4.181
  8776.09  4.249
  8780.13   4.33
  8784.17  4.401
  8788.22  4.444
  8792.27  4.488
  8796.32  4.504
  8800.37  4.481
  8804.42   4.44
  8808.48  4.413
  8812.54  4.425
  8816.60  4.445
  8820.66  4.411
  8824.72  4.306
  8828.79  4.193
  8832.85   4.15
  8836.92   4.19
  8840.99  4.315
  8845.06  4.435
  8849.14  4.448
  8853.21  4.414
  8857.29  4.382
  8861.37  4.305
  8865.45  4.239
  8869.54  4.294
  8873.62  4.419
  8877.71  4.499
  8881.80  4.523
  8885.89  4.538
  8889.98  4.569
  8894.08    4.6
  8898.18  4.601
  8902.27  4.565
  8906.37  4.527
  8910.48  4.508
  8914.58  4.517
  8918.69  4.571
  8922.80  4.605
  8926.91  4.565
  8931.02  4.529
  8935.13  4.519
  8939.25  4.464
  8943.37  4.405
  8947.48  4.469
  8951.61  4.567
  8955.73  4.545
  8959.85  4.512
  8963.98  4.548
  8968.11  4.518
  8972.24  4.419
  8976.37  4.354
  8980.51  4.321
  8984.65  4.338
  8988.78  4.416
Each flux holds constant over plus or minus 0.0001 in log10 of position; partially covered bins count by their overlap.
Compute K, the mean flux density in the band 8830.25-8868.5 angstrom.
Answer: 4.32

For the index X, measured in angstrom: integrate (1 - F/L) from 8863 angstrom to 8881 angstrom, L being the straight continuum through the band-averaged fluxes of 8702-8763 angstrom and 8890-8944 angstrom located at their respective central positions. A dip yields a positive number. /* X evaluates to 0.5 angstrom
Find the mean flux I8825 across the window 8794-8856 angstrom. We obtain 4.37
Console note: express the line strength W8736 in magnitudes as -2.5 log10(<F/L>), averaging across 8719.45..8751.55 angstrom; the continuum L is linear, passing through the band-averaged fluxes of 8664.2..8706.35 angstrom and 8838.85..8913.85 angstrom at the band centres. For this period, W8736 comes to -0.02 mag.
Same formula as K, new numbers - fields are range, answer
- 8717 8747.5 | 4.44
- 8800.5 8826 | 4.42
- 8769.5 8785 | 4.28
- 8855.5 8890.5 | 4.41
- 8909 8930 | 4.55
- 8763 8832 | 4.35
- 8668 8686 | 4.4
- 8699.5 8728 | 4.35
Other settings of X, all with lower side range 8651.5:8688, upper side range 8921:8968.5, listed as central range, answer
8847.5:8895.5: 0.5 angstrom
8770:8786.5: 0.5 angstrom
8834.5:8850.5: 0.4 angstrom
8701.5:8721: 0.4 angstrom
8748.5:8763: 0.2 angstrom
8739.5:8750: 0.1 angstrom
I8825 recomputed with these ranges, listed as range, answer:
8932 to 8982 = 4.47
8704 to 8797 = 4.35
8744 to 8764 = 4.35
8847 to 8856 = 4.43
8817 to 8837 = 4.27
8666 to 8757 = 4.38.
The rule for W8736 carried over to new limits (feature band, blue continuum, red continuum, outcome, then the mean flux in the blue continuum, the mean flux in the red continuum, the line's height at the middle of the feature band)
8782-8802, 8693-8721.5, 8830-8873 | -0.040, 4.28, 4.32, 4.3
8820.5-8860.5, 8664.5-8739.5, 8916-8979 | 0.031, 4.37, 4.5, 4.45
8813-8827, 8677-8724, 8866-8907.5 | 0.014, 4.34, 4.5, 4.45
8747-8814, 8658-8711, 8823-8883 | -0.005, 4.34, 4.34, 4.34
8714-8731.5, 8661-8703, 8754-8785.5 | -0.046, 4.36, 4.25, 4.31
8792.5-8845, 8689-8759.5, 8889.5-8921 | 0.024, 4.36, 4.56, 4.46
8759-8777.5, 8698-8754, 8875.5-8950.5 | 0.060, 4.37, 4.53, 4.41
